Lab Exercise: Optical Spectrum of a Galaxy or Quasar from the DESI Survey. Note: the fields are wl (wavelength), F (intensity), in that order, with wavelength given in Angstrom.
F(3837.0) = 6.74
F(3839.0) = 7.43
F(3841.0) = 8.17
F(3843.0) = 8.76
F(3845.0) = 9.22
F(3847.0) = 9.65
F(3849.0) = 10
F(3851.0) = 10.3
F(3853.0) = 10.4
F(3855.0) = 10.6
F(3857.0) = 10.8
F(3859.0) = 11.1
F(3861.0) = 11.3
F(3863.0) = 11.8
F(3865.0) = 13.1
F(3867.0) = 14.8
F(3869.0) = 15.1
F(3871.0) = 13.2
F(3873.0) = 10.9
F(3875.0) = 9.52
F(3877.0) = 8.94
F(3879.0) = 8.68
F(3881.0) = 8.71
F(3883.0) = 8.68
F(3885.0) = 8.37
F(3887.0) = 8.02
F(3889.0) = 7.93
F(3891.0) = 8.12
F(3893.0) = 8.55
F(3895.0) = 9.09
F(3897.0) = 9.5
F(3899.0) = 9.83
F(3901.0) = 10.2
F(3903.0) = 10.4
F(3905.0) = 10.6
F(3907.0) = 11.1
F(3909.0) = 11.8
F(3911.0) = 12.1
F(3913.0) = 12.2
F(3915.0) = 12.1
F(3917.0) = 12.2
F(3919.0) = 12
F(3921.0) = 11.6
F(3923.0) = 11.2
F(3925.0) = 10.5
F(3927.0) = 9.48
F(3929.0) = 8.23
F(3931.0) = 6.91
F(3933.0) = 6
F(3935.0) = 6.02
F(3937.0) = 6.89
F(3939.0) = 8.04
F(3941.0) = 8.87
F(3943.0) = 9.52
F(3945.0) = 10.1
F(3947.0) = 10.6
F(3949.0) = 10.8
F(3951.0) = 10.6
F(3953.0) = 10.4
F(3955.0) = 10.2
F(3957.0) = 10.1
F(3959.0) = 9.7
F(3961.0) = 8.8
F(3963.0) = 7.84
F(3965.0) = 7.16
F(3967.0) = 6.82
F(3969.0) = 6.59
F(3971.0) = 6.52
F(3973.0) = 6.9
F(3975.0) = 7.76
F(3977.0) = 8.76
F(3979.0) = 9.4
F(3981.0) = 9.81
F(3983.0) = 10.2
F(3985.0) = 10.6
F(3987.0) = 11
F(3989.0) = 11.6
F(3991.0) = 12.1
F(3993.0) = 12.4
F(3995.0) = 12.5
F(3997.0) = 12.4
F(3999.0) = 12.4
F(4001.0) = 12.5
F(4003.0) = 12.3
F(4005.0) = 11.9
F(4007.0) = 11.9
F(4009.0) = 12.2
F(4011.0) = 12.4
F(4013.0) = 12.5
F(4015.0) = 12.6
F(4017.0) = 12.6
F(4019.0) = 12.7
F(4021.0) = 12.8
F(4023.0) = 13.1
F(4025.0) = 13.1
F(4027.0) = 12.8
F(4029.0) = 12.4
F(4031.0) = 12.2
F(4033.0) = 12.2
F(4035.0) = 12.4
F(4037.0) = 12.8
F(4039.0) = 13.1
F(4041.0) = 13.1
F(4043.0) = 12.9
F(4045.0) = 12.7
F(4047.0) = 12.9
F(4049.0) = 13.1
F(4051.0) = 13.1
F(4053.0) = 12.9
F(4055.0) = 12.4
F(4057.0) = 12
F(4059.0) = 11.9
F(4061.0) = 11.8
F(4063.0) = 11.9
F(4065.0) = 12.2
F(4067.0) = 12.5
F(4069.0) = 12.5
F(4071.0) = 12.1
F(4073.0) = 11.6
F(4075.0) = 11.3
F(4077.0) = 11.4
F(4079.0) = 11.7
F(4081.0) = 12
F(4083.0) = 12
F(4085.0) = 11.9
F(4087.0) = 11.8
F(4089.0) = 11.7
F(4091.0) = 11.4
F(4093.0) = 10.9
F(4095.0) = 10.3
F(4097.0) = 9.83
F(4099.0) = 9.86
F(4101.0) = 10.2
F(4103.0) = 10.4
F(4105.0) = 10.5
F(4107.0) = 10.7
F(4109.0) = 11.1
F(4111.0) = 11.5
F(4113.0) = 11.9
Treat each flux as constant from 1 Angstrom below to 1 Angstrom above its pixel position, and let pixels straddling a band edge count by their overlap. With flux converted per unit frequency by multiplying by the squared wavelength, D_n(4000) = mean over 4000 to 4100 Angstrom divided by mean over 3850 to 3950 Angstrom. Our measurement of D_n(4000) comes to 1.29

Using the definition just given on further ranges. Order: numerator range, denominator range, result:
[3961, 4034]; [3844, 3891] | 1.12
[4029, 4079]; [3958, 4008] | 1.28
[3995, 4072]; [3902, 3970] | 1.37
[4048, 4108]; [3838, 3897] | 1.28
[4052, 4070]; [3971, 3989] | 1.37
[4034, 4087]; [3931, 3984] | 1.51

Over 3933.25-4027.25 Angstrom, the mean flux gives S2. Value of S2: 10.3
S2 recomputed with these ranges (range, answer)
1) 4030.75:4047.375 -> 12.7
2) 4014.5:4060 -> 12.7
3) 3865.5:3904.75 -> 9.98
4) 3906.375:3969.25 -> 9.6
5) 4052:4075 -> 12.1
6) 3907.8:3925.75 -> 11.8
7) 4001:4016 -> 12.3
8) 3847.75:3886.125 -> 10.8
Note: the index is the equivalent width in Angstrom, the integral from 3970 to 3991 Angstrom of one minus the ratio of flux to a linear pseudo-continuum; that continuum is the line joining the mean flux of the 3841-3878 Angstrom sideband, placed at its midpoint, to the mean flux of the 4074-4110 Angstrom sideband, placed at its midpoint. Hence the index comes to 3.12 Angstrom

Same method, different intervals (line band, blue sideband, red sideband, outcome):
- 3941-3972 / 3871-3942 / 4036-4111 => 3.6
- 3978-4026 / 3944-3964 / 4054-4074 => -4.8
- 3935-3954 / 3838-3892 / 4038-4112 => 2.5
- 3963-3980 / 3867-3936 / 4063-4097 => 5.0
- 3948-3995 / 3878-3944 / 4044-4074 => 5.4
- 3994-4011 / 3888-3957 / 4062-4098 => -2.4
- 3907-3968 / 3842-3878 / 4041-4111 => 8.9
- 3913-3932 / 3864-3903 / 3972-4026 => 0.0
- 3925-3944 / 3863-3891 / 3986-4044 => 5.6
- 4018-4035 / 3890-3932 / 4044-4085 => -1.3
